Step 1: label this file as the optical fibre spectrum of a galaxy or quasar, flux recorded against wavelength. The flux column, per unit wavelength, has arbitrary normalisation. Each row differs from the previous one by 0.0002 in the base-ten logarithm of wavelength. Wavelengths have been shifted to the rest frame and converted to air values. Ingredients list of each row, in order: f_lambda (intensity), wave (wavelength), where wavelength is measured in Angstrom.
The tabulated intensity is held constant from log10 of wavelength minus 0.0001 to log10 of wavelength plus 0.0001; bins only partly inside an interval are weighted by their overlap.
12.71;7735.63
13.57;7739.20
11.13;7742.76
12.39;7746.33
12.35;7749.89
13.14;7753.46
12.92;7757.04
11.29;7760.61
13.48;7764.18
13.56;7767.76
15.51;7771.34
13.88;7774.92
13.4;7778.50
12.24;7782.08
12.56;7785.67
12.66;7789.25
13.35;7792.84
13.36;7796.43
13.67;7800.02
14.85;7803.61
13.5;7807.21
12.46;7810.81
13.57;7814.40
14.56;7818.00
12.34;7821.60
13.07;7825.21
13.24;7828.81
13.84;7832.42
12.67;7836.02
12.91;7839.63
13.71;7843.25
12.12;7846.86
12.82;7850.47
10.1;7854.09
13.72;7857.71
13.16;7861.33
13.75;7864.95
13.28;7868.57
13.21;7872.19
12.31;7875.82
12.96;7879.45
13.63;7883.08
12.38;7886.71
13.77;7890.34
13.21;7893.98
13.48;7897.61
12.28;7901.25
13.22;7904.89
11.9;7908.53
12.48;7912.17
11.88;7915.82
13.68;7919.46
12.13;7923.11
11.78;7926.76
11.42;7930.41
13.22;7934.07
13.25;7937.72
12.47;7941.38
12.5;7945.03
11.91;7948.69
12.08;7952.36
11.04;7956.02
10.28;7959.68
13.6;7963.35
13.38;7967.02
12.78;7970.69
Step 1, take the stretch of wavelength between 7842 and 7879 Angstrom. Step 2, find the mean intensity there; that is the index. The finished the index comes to 12.8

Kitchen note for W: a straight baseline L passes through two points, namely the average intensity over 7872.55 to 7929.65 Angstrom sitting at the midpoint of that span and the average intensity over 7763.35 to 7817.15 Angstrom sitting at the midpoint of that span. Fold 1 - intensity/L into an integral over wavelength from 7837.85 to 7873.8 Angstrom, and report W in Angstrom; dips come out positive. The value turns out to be 0.44 Angstrom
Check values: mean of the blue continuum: 13.5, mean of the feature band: 12.9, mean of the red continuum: 12.7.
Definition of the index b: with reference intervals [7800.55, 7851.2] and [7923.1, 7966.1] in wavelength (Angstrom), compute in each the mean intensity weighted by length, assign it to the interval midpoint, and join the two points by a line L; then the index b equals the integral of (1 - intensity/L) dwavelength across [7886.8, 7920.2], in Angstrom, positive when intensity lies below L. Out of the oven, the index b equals -0.7 Angstrom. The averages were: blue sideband 13.3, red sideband 12.2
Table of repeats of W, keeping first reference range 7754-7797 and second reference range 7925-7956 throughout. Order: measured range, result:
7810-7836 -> -0.8 Angstrom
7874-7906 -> -1.2 Angstrom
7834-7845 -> -0.2 Angstrom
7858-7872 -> -0.8 Angstrom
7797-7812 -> -0.7 Angstrom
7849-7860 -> 0.4 Angstrom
